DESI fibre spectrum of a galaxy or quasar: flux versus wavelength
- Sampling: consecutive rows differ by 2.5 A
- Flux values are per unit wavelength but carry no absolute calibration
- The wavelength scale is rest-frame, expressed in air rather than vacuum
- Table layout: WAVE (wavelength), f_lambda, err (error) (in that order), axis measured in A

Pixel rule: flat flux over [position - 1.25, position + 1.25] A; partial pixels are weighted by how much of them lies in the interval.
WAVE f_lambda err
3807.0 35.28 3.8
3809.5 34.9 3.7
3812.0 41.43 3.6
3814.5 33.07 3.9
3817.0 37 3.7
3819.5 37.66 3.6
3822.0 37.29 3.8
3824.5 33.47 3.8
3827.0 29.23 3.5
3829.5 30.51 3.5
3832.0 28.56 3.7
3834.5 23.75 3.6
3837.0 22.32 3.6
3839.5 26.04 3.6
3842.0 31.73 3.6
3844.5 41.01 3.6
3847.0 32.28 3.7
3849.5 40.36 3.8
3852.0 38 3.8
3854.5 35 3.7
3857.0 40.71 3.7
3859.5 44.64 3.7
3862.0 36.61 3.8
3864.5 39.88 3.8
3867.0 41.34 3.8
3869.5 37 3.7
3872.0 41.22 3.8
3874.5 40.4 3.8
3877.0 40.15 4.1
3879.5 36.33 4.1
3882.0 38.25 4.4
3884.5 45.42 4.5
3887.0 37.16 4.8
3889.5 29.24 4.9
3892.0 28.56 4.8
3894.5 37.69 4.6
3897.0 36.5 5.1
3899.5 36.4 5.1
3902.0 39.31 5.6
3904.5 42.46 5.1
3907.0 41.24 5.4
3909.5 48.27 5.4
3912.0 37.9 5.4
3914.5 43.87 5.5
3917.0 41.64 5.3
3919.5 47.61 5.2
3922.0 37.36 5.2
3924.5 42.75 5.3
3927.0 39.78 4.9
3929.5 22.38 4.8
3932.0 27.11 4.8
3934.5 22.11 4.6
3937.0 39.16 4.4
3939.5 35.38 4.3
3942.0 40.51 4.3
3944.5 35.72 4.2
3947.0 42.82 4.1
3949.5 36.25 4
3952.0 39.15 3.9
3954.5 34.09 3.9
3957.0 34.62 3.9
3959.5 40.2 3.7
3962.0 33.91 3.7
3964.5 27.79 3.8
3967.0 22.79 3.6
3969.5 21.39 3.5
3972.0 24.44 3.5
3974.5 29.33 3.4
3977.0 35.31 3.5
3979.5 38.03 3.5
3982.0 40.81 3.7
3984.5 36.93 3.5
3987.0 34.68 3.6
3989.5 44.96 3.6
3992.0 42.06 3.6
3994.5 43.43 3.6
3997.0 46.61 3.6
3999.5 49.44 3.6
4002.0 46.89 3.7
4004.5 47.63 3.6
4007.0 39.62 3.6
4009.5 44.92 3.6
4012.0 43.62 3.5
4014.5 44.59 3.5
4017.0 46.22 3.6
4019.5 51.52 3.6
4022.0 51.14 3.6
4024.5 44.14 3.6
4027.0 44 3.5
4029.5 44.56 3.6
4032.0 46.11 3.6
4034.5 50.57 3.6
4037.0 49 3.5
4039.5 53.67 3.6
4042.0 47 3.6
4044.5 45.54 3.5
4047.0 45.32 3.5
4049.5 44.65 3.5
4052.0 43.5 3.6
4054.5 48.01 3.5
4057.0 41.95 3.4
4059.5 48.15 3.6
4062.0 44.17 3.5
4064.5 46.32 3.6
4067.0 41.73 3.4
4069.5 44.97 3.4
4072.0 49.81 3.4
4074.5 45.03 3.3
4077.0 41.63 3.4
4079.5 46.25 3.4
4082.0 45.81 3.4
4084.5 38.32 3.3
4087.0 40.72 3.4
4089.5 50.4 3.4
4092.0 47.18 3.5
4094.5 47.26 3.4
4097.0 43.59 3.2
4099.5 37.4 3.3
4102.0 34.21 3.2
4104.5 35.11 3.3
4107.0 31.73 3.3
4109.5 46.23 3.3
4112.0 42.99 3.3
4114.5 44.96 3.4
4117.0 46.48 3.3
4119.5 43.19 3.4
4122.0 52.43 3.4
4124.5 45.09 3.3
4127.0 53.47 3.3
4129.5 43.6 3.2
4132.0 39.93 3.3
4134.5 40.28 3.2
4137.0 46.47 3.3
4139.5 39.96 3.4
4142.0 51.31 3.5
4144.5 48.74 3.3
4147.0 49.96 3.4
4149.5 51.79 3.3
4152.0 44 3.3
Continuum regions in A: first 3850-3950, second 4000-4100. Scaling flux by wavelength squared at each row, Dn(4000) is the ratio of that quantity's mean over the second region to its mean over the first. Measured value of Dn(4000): 1.3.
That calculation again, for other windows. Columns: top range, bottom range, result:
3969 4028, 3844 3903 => 1.17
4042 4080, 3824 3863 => 1.51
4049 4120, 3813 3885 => 1.37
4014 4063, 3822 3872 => 1.49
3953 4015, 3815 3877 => 1.15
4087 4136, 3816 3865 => 1.45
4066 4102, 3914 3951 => 1.29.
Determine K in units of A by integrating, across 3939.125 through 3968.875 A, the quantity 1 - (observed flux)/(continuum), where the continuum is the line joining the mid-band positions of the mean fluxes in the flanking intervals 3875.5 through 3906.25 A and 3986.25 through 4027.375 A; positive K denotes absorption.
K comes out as 4.7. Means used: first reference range 37.4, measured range 35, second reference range 45.2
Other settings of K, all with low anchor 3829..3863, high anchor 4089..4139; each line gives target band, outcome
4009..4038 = -4.7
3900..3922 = -3.8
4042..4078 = -3.2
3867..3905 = -2.8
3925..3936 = 2.3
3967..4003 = 1.2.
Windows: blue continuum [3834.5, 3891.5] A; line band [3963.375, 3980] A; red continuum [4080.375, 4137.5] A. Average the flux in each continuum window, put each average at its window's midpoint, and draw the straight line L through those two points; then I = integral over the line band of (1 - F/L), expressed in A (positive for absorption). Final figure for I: 4.87 A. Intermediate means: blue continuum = 36.6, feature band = 28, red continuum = 43.3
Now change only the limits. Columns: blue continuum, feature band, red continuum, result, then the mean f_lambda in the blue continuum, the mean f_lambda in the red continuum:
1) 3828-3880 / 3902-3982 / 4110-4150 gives 6.28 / 35.6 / 46.2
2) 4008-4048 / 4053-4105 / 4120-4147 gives 3.09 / 47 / 46.2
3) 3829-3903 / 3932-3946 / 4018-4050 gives 2.37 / 35.9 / 47.5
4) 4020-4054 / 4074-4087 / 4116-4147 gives 0.98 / 47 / 46.1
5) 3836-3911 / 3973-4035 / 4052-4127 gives -2.74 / 37.6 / 44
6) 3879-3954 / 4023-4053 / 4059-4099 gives -2.46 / 37.6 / 44.9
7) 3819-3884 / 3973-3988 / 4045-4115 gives 1.64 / 35.6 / 43.5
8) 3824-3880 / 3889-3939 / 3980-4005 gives 1.93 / 35.2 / 43.1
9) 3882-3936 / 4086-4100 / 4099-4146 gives -0.73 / 37.4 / 43.5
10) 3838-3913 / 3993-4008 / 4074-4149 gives -1.62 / 38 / 44.1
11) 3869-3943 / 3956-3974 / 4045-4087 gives 4.93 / 37.8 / 44.6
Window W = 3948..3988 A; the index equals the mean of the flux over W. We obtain 33.2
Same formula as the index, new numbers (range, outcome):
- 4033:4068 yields 46.4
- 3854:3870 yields 39.6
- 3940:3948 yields 39.2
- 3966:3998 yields 35.5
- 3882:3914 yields 38.5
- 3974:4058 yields 44.4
